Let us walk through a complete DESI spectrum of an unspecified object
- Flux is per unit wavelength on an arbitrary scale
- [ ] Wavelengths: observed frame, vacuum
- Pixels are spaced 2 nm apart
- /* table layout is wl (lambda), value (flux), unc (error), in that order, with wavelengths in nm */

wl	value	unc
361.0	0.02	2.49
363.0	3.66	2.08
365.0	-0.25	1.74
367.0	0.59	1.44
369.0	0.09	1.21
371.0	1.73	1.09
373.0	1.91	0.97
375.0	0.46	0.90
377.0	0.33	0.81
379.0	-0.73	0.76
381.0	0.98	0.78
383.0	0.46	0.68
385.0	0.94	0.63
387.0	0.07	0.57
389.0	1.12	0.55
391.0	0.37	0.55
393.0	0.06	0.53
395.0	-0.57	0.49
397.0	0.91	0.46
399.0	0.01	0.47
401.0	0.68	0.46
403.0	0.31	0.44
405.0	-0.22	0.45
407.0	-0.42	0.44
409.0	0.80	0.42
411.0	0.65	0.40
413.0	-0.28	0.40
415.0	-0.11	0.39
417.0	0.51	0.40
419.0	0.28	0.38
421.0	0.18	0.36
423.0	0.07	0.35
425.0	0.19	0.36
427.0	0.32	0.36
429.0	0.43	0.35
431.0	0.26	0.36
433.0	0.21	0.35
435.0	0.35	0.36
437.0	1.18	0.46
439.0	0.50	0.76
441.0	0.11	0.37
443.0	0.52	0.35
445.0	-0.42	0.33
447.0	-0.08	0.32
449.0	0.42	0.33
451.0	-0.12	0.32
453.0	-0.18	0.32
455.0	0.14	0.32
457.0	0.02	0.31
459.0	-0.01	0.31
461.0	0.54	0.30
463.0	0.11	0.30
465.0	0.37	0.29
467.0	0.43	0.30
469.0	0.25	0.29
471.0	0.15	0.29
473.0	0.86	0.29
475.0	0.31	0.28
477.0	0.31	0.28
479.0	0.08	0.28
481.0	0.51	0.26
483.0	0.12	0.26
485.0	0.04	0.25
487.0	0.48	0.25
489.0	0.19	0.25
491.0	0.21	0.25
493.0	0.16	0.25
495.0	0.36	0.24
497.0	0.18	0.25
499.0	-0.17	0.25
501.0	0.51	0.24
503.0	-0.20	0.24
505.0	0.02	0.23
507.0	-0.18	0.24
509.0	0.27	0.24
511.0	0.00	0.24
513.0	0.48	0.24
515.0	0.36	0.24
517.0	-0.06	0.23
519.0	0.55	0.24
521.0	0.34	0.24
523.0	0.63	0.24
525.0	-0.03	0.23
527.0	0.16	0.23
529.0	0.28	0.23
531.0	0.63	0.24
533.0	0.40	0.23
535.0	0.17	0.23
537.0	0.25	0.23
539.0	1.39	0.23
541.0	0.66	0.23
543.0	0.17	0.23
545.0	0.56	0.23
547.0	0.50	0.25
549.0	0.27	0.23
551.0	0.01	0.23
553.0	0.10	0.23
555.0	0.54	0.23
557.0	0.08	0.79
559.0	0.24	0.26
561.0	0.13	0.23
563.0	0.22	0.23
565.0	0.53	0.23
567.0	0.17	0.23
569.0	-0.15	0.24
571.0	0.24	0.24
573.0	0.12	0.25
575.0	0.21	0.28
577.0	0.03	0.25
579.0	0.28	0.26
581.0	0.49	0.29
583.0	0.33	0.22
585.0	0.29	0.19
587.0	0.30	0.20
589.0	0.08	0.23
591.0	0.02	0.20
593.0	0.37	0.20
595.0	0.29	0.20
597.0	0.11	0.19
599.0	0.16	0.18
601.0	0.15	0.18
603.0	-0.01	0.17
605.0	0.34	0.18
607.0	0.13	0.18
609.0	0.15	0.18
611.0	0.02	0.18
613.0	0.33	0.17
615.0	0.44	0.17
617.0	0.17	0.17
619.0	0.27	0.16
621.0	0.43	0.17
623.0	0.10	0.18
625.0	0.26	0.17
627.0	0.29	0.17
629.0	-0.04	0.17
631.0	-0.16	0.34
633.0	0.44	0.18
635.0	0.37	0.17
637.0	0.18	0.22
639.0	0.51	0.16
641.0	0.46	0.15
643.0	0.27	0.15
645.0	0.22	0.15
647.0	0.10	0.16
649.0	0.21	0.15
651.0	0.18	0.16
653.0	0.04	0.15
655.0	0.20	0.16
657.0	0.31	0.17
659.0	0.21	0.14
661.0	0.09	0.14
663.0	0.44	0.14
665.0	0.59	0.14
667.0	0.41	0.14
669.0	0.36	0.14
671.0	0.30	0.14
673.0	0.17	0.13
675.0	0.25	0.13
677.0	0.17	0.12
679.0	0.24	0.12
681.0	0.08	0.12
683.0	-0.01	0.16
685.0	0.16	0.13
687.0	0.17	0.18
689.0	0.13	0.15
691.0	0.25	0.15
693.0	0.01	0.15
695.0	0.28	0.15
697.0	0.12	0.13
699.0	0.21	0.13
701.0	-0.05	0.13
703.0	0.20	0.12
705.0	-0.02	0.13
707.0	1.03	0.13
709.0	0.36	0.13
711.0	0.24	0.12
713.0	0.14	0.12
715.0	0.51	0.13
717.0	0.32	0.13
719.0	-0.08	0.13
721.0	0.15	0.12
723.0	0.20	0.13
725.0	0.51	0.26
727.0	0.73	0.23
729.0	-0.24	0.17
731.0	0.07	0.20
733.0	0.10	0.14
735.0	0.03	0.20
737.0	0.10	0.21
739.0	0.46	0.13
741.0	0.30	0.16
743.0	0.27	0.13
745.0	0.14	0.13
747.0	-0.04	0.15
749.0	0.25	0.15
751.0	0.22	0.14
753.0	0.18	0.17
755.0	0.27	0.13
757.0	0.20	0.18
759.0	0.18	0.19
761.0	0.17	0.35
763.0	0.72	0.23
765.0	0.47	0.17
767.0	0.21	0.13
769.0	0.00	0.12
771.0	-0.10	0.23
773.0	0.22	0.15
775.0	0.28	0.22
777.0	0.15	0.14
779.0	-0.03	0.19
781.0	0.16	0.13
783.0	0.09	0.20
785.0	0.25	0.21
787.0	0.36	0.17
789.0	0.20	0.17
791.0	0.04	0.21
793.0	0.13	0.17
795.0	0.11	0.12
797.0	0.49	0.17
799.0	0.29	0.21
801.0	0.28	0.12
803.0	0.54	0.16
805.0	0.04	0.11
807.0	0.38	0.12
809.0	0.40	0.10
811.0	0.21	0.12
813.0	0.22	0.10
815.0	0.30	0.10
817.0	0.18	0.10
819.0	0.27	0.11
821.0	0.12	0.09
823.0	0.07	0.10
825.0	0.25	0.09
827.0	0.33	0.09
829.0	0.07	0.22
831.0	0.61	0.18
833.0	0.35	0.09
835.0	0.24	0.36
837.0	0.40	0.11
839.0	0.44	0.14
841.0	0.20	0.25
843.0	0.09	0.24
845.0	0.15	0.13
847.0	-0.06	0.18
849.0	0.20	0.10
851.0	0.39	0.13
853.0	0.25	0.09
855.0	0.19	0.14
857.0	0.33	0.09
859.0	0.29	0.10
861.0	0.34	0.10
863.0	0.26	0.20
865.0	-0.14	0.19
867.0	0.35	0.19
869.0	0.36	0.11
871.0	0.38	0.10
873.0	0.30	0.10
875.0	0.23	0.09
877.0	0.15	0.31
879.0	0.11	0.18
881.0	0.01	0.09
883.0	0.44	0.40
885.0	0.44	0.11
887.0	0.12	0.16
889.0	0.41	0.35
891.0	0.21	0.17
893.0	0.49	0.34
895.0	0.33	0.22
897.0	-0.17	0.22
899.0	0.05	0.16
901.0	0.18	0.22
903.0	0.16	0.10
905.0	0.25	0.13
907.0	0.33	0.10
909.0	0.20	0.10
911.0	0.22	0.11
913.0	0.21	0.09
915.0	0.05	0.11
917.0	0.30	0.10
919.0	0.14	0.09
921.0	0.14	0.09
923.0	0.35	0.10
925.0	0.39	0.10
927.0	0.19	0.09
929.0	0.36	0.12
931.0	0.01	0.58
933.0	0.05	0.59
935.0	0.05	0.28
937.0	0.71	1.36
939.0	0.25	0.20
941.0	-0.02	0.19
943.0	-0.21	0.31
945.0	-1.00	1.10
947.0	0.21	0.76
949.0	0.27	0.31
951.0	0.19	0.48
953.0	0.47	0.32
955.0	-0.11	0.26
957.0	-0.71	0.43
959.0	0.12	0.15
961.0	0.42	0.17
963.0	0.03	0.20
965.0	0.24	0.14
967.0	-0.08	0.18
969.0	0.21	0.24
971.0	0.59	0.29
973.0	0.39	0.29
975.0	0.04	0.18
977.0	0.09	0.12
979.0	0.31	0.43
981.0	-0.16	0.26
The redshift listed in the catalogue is 0.077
